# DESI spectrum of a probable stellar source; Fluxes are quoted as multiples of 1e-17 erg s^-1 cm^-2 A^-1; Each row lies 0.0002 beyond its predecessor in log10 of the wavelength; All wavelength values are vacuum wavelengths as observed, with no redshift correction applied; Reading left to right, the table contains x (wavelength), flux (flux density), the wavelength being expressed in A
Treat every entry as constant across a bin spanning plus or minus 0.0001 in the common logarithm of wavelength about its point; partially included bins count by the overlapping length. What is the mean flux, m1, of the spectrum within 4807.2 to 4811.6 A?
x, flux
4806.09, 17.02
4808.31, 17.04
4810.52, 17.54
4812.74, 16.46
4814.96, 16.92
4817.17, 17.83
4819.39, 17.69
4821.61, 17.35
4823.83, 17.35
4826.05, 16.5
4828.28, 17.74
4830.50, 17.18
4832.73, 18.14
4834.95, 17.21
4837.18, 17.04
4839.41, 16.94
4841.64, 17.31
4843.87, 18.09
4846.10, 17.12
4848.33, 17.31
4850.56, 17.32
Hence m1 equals 17.3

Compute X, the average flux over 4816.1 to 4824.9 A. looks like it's 17.6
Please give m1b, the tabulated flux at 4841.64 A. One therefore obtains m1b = 17.31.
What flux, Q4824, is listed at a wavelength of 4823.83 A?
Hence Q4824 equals 17.35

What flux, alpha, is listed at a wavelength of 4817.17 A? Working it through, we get 17.83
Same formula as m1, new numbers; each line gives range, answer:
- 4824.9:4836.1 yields 17.3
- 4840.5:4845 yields 17.7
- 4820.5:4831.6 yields 17.2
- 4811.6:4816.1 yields 16.7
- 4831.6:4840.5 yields 17.3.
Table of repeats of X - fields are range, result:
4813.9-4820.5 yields 17.5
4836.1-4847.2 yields 17.3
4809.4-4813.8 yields 17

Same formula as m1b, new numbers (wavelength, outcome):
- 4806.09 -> 17.02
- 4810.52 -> 17.54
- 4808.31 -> 17.04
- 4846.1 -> 17.12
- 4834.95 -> 17.21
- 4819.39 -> 17.69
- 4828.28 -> 17.74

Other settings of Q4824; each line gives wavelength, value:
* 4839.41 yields 16.94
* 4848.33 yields 17.31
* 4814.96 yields 16.92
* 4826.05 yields 16.5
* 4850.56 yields 17.32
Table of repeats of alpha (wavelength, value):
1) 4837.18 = 17.04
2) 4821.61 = 17.35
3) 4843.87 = 18.09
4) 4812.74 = 16.46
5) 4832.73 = 18.14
